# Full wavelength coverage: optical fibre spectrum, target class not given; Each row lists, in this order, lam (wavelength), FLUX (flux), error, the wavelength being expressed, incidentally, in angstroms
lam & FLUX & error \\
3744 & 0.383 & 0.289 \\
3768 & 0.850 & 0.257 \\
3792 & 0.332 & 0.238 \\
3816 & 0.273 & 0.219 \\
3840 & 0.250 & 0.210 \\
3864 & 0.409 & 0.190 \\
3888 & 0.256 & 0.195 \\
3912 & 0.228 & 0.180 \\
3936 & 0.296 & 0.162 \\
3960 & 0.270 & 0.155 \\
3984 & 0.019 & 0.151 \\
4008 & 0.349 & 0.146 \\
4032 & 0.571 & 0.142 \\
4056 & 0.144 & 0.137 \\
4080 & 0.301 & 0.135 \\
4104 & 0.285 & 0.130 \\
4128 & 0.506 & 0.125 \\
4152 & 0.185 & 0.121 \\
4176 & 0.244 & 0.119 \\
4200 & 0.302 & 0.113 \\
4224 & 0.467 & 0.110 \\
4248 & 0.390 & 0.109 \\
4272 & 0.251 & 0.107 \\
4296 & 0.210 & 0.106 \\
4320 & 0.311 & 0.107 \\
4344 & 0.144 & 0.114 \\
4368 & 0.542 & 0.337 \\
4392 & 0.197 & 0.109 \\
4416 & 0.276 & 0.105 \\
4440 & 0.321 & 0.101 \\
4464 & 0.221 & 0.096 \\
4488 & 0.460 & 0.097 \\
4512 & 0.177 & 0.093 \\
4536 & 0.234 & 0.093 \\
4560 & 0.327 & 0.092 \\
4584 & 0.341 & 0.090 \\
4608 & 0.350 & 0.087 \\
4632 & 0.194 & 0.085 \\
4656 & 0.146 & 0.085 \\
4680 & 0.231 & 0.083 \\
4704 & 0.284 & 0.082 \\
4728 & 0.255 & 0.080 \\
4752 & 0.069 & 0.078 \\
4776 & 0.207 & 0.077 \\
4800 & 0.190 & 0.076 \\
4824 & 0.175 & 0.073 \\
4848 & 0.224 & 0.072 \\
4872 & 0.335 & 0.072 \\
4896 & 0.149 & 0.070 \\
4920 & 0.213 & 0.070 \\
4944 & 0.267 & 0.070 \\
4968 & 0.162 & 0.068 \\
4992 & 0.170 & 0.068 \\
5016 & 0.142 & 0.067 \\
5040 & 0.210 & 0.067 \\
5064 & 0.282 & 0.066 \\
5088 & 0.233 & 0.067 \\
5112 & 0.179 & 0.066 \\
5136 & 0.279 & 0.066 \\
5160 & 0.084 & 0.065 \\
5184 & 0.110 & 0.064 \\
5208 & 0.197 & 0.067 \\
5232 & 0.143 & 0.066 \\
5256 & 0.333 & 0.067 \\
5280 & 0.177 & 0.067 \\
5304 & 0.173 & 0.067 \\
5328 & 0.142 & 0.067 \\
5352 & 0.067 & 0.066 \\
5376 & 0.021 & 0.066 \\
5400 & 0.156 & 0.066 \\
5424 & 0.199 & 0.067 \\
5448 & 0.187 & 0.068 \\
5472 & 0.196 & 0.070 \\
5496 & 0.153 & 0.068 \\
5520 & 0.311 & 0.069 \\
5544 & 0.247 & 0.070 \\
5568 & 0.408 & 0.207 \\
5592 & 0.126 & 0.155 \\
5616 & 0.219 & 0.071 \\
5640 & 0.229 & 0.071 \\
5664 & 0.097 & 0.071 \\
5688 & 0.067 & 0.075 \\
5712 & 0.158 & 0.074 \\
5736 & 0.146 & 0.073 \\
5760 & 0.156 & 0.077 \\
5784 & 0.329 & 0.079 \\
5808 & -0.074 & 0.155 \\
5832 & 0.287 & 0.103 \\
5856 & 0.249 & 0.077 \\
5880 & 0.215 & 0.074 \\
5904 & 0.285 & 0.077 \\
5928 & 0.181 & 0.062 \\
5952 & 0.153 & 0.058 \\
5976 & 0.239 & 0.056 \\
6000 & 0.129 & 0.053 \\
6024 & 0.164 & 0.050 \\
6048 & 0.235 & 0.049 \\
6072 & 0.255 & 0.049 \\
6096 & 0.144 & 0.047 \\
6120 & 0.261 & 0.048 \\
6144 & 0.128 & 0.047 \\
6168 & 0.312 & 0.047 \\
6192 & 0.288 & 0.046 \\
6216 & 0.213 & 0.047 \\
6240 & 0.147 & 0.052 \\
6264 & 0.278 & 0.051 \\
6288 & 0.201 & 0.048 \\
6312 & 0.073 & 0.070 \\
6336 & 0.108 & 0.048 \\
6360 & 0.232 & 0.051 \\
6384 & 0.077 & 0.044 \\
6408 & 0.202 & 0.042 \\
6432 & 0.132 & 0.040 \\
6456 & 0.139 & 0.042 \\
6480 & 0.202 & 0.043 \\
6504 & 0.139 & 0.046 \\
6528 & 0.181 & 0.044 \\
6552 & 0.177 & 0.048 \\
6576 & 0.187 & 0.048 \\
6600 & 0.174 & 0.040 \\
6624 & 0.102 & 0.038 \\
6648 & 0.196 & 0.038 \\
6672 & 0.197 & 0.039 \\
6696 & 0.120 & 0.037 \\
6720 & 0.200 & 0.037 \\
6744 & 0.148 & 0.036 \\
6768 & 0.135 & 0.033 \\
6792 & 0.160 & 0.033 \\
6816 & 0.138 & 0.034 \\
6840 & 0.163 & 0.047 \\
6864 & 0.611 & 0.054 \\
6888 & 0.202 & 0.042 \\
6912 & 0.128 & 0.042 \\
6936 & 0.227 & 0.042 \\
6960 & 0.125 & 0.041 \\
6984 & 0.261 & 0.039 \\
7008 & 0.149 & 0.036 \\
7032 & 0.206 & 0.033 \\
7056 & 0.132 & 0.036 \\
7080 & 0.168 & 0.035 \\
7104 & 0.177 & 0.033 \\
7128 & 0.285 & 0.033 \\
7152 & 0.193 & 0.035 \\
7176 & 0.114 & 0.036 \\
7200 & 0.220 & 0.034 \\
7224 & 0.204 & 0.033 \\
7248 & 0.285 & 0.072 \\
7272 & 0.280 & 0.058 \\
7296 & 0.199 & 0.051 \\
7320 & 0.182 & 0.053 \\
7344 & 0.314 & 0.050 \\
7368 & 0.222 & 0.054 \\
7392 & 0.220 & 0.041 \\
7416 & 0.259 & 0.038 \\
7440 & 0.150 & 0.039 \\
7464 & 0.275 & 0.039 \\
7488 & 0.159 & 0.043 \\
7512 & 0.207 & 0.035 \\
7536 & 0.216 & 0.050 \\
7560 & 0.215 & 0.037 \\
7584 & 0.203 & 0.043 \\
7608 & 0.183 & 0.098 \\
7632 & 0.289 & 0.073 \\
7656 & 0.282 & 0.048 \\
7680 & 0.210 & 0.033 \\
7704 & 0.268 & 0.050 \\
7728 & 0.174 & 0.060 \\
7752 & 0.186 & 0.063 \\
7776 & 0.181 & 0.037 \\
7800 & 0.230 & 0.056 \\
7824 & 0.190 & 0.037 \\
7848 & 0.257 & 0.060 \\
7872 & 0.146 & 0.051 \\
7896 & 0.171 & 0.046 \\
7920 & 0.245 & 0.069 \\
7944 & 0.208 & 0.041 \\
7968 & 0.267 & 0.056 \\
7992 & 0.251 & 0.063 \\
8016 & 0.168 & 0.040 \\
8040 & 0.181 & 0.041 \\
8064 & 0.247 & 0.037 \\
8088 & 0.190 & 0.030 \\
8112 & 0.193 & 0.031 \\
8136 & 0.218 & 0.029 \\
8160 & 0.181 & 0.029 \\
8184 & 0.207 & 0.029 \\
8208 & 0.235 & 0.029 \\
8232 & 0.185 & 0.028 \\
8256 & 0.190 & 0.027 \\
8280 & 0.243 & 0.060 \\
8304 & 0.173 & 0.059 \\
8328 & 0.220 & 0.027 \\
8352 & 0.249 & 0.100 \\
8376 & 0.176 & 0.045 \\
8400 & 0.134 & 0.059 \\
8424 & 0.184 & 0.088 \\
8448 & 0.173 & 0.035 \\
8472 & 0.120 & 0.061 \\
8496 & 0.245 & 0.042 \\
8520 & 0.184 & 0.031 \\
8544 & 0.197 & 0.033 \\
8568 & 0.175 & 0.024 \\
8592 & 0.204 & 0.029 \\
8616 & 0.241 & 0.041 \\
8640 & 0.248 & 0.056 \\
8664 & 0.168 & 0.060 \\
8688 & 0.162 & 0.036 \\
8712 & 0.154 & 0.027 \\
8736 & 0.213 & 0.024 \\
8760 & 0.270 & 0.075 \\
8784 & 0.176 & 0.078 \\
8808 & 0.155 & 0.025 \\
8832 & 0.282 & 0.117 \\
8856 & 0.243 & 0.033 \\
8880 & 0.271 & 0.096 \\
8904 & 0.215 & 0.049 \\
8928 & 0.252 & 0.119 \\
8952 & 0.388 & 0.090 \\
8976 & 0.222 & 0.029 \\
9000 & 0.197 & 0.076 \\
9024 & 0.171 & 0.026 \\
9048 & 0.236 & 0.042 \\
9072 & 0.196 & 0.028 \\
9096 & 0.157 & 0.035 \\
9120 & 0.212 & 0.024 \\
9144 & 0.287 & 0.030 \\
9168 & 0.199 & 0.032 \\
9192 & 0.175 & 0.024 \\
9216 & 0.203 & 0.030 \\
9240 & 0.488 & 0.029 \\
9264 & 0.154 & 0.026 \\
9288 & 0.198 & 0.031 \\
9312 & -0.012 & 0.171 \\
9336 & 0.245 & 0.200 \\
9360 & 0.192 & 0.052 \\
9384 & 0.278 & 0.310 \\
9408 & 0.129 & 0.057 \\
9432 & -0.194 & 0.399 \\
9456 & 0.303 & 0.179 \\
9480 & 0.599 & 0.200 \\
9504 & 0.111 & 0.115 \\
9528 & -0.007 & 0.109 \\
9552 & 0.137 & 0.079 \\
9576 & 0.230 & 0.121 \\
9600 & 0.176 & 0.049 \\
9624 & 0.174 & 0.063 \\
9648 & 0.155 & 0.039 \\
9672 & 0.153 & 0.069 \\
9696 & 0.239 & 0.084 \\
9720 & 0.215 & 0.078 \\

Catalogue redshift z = 0.84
